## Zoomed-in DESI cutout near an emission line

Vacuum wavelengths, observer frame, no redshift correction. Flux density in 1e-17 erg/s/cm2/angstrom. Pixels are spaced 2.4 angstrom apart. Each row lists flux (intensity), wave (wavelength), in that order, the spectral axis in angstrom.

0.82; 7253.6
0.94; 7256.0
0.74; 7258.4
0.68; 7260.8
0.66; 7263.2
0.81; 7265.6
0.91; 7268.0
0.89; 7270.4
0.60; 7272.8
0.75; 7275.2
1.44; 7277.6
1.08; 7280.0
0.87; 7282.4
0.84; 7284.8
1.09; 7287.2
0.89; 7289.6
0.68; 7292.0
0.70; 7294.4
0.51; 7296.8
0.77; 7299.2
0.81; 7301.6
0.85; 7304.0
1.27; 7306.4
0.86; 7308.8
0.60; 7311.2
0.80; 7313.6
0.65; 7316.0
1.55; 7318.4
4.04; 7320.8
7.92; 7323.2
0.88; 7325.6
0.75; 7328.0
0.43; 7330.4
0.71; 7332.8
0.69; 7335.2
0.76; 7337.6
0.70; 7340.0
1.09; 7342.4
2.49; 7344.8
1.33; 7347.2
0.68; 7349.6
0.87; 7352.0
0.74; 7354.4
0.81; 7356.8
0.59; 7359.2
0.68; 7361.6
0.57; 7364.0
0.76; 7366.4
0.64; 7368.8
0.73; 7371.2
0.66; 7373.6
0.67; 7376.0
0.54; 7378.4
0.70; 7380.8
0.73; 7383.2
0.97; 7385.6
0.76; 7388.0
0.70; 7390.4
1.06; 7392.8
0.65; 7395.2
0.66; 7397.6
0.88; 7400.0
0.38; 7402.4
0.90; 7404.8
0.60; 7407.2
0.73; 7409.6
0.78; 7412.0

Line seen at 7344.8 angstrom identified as [N II] 6583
